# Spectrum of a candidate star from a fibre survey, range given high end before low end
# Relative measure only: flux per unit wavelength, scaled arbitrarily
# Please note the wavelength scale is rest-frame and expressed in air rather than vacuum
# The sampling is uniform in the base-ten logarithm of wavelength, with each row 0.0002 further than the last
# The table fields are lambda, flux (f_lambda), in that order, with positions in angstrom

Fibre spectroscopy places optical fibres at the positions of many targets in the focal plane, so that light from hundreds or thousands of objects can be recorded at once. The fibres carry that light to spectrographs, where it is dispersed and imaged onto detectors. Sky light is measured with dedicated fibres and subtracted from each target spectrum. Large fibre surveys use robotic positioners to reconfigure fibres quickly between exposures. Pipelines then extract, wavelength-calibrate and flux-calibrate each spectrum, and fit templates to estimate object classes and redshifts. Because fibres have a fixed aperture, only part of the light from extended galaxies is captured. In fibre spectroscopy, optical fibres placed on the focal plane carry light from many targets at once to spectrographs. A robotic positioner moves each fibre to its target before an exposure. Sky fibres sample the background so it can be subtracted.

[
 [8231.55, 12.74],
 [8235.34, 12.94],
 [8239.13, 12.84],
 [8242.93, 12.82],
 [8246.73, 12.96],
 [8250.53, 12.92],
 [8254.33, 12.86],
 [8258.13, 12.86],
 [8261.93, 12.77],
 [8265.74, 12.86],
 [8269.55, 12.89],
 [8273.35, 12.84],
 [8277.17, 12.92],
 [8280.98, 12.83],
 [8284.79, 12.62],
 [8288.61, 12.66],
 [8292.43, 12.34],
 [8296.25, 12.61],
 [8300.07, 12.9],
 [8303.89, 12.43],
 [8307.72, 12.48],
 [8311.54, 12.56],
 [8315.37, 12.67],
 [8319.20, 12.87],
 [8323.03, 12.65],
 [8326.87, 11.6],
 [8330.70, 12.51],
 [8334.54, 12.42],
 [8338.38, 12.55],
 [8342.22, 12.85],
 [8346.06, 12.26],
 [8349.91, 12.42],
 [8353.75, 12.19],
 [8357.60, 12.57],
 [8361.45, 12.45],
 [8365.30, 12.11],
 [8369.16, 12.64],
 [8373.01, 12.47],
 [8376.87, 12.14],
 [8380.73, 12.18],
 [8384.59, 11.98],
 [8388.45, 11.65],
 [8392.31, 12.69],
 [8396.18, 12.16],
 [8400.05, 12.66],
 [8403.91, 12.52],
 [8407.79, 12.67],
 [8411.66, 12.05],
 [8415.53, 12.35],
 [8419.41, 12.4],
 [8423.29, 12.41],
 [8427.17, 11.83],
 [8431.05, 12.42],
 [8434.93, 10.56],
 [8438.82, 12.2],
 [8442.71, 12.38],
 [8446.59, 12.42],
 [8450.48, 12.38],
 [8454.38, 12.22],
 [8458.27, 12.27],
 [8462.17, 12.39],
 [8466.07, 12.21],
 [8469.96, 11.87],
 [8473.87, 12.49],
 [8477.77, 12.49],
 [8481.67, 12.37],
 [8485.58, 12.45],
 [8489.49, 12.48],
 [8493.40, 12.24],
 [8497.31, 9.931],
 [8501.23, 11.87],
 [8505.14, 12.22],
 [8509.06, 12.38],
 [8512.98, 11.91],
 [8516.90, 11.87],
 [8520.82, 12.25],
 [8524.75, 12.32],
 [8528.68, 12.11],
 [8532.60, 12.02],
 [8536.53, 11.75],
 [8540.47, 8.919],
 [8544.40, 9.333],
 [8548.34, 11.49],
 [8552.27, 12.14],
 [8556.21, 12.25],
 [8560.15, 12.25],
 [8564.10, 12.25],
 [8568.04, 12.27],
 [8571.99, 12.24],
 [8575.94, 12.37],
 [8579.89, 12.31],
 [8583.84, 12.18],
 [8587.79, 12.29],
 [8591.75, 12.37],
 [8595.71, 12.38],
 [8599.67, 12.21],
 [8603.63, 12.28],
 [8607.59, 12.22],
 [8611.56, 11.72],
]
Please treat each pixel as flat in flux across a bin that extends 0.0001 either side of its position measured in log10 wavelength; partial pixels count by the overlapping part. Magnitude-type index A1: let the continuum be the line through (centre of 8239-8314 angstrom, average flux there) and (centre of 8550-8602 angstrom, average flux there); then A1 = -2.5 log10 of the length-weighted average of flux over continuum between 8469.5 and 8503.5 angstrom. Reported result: 0.03 mag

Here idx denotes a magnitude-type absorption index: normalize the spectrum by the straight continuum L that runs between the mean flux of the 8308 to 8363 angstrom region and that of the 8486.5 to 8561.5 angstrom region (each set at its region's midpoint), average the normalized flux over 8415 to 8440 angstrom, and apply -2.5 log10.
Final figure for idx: 0.01 mag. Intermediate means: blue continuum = 12.5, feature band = 12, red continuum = 11.7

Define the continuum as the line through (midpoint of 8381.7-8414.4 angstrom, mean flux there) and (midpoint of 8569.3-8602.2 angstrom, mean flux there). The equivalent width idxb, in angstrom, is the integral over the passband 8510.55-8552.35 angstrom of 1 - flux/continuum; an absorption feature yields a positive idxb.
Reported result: 2.9 angstrom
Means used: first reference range 12.3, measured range 11.4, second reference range 12.3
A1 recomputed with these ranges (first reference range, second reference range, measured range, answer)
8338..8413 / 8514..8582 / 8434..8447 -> 0.019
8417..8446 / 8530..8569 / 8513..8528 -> -0.046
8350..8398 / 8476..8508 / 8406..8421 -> -0.016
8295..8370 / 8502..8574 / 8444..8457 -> -0.024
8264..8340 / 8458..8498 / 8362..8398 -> 0.016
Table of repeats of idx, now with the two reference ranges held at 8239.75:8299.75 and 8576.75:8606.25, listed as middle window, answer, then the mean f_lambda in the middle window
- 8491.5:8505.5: 0.09 mag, 11.5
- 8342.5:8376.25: 0.02 mag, 12.4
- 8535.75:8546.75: 0.25 mag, 9.86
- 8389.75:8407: 0.01 mag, 12.5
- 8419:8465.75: 0.03 mag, 12.1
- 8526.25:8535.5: 0.03 mag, 12.1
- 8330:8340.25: 0.02 mag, 12.5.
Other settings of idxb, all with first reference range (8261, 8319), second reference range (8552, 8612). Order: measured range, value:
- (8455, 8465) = 0.1 angstrom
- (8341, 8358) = 0.2 angstrom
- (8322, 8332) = 0.3 angstrom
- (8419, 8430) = 0.3 angstrom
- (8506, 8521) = 0.3 angstrom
